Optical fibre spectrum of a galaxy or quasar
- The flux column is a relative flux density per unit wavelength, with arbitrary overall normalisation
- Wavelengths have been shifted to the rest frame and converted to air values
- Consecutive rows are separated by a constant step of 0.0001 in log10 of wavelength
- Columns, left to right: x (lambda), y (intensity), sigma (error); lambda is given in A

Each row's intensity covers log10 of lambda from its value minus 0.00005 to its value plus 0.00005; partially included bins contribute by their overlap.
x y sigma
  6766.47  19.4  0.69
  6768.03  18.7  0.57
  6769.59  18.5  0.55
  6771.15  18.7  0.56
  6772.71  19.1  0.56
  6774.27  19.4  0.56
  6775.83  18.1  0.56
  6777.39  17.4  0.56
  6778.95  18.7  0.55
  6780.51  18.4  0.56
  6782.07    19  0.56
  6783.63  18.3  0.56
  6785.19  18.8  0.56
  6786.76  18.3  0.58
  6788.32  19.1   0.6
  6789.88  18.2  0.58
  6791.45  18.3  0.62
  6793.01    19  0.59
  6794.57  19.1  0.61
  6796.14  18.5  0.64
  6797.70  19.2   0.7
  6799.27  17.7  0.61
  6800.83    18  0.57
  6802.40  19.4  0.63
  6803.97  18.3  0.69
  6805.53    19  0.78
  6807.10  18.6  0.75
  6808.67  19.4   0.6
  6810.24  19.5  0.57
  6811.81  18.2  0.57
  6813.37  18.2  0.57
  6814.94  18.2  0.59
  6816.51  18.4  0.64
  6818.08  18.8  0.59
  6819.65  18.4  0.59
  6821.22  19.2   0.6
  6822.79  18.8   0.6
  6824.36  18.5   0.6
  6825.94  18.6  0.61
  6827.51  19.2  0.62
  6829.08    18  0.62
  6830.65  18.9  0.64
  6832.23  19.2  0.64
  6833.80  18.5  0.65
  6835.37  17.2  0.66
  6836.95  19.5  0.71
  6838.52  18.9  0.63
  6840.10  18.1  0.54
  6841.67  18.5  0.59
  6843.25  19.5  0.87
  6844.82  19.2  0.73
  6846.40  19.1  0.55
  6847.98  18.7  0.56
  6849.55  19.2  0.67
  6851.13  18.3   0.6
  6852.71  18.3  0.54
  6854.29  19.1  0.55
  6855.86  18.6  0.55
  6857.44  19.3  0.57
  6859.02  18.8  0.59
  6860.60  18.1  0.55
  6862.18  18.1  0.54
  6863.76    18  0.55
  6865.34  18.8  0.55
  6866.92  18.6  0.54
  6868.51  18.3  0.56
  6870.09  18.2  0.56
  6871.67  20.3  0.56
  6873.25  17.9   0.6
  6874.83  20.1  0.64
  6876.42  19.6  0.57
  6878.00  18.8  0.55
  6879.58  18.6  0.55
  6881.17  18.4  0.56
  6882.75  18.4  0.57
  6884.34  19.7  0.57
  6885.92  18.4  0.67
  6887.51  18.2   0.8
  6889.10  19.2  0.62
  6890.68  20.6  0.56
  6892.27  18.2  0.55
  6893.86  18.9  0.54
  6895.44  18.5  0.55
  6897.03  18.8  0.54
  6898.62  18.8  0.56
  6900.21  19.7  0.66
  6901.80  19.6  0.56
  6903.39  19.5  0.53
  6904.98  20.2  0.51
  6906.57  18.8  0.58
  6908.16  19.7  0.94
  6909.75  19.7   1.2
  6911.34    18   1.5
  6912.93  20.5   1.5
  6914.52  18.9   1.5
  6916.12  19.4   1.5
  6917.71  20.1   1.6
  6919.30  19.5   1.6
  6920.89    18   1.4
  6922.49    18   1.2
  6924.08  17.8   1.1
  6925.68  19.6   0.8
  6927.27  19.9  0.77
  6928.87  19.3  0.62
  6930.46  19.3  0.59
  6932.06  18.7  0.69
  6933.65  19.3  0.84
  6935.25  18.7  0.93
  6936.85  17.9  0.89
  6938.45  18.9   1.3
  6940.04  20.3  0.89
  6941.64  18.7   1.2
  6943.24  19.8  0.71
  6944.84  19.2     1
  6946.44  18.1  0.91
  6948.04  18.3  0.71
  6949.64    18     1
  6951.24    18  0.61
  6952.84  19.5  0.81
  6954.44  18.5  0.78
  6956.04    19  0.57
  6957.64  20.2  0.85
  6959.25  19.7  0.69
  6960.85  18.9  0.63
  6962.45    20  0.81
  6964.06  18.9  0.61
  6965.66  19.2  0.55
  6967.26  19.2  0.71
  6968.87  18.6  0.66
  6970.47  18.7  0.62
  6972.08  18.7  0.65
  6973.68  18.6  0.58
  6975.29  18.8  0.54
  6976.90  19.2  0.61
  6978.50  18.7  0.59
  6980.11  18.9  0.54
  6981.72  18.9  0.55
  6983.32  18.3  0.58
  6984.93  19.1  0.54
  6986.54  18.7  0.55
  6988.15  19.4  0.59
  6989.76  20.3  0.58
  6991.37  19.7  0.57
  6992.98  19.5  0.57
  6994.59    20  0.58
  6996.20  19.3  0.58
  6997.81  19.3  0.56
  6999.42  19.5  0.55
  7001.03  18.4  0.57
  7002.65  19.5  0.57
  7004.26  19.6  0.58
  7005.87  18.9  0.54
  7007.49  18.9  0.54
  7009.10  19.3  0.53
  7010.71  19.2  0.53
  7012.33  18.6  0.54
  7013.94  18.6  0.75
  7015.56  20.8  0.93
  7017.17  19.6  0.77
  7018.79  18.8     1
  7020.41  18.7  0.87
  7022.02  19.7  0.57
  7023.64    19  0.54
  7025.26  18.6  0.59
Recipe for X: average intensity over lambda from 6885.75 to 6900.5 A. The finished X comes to 18.9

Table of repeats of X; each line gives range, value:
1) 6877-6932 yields 19.1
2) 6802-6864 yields 18.7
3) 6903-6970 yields 19.1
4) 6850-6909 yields 18.9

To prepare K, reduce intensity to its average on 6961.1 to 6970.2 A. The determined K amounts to 19.1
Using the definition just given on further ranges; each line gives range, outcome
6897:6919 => 19.4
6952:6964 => 19.4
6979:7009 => 19.2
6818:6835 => 18.7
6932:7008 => 19.1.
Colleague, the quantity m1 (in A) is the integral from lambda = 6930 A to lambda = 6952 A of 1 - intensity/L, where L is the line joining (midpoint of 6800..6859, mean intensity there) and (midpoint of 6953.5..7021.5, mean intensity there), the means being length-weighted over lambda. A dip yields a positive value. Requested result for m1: 0.28 A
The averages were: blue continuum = 18.7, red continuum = 19.2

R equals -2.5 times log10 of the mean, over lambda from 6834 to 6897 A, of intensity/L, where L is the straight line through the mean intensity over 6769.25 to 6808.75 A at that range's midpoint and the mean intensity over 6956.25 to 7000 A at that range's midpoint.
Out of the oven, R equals 0.005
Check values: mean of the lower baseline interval 18.6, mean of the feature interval 18.8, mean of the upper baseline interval 19.2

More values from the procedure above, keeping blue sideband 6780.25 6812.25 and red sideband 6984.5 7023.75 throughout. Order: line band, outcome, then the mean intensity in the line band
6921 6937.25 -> 0.01 mag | 18.8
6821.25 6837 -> 0.01 mag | 18.6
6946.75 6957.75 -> 0.03 mag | 18.7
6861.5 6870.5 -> 0.03 mag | 18.3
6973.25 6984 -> 0.03 mag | 18.8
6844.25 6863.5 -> 0.01 mag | 18.7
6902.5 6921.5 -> -0.02 mag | 19.4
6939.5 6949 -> 0.01 mag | 19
